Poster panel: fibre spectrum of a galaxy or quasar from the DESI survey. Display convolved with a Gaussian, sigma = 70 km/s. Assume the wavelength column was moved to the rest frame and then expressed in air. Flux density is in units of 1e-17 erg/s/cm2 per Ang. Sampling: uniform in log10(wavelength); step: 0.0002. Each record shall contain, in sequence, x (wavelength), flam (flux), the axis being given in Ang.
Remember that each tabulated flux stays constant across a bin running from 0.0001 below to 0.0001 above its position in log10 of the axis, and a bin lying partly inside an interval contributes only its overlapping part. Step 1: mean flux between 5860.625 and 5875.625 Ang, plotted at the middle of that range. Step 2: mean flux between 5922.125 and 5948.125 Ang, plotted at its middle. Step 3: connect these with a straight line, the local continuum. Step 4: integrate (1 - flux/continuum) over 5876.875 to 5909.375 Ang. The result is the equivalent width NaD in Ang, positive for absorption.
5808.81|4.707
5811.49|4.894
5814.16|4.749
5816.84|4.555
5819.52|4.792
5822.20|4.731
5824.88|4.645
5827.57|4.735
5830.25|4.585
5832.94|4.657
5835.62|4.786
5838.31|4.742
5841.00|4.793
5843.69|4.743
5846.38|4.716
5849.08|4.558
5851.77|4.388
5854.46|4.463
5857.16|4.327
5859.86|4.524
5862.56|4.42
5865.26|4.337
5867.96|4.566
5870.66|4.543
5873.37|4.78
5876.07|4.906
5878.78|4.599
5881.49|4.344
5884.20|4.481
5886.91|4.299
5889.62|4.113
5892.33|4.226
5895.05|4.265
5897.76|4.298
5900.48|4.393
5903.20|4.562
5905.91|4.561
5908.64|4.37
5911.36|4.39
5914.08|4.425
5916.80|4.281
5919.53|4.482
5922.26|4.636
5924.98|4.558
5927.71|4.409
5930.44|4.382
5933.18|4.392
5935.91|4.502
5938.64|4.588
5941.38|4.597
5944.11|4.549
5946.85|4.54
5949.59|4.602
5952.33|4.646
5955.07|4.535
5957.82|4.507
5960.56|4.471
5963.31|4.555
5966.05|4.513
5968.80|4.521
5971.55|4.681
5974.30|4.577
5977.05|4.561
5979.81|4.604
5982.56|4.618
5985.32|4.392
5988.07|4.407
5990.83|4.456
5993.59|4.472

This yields 1.09 Ang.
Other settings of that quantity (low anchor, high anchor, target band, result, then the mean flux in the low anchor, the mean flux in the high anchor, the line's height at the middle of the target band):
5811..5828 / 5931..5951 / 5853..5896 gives 1.7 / 4.72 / 4.53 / 4.64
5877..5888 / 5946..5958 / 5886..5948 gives 1.1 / 4.45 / 4.57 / 4.51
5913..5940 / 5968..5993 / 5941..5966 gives -0.3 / 4.47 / 4.53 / 4.5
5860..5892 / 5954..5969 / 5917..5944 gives 0.0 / 4.48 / 4.52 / 4.5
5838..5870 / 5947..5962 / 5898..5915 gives 0.4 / 4.54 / 4.55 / 4.55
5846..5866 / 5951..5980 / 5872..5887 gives -0.4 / 4.46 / 4.56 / 4.48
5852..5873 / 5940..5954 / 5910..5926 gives 0.3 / 4.47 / 4.59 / 4.54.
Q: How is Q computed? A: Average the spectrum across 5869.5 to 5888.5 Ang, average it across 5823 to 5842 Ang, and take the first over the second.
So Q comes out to 1.0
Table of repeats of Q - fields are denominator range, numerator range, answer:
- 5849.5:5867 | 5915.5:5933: 1.01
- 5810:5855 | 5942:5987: 0.97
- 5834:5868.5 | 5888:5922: 0.96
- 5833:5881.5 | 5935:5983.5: 0.99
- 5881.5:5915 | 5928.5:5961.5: 1.04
